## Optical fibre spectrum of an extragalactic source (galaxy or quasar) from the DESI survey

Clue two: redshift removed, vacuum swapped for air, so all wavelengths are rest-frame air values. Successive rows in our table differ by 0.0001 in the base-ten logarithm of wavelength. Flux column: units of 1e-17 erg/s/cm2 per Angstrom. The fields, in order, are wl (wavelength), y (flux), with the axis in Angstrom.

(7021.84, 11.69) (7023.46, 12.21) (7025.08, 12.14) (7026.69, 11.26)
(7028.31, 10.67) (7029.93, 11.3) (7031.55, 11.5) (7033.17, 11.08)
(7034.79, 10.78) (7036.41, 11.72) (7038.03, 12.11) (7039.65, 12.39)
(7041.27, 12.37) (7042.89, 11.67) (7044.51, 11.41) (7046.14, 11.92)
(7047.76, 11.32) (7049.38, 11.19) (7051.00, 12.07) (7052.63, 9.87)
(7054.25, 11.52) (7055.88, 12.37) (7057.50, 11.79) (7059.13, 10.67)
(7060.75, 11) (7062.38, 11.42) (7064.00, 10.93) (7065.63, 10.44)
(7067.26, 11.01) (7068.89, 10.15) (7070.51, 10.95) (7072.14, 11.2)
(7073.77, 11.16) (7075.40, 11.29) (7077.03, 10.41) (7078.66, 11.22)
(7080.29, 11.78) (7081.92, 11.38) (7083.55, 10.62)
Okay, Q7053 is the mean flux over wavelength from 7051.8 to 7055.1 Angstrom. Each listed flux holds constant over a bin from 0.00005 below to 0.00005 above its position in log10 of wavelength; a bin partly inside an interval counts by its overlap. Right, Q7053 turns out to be 10.7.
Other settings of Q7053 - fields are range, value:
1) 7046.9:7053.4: 11.1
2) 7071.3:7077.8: 11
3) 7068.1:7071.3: 10.6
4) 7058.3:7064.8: 11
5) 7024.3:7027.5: 11.7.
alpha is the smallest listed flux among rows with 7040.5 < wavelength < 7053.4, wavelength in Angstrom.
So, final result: 9.87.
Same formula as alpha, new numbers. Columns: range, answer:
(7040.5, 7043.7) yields 11.67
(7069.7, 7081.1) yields 10.41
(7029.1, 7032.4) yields 11.3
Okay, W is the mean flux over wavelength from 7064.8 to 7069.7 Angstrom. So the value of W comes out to 10.5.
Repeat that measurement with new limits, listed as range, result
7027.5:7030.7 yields 11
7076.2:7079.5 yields 10.8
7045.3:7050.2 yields 11.5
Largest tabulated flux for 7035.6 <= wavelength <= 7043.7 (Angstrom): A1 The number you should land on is 12.39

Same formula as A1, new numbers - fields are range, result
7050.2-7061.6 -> 12.37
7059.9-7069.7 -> 11.42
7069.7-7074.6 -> 11.2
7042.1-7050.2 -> 11.92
